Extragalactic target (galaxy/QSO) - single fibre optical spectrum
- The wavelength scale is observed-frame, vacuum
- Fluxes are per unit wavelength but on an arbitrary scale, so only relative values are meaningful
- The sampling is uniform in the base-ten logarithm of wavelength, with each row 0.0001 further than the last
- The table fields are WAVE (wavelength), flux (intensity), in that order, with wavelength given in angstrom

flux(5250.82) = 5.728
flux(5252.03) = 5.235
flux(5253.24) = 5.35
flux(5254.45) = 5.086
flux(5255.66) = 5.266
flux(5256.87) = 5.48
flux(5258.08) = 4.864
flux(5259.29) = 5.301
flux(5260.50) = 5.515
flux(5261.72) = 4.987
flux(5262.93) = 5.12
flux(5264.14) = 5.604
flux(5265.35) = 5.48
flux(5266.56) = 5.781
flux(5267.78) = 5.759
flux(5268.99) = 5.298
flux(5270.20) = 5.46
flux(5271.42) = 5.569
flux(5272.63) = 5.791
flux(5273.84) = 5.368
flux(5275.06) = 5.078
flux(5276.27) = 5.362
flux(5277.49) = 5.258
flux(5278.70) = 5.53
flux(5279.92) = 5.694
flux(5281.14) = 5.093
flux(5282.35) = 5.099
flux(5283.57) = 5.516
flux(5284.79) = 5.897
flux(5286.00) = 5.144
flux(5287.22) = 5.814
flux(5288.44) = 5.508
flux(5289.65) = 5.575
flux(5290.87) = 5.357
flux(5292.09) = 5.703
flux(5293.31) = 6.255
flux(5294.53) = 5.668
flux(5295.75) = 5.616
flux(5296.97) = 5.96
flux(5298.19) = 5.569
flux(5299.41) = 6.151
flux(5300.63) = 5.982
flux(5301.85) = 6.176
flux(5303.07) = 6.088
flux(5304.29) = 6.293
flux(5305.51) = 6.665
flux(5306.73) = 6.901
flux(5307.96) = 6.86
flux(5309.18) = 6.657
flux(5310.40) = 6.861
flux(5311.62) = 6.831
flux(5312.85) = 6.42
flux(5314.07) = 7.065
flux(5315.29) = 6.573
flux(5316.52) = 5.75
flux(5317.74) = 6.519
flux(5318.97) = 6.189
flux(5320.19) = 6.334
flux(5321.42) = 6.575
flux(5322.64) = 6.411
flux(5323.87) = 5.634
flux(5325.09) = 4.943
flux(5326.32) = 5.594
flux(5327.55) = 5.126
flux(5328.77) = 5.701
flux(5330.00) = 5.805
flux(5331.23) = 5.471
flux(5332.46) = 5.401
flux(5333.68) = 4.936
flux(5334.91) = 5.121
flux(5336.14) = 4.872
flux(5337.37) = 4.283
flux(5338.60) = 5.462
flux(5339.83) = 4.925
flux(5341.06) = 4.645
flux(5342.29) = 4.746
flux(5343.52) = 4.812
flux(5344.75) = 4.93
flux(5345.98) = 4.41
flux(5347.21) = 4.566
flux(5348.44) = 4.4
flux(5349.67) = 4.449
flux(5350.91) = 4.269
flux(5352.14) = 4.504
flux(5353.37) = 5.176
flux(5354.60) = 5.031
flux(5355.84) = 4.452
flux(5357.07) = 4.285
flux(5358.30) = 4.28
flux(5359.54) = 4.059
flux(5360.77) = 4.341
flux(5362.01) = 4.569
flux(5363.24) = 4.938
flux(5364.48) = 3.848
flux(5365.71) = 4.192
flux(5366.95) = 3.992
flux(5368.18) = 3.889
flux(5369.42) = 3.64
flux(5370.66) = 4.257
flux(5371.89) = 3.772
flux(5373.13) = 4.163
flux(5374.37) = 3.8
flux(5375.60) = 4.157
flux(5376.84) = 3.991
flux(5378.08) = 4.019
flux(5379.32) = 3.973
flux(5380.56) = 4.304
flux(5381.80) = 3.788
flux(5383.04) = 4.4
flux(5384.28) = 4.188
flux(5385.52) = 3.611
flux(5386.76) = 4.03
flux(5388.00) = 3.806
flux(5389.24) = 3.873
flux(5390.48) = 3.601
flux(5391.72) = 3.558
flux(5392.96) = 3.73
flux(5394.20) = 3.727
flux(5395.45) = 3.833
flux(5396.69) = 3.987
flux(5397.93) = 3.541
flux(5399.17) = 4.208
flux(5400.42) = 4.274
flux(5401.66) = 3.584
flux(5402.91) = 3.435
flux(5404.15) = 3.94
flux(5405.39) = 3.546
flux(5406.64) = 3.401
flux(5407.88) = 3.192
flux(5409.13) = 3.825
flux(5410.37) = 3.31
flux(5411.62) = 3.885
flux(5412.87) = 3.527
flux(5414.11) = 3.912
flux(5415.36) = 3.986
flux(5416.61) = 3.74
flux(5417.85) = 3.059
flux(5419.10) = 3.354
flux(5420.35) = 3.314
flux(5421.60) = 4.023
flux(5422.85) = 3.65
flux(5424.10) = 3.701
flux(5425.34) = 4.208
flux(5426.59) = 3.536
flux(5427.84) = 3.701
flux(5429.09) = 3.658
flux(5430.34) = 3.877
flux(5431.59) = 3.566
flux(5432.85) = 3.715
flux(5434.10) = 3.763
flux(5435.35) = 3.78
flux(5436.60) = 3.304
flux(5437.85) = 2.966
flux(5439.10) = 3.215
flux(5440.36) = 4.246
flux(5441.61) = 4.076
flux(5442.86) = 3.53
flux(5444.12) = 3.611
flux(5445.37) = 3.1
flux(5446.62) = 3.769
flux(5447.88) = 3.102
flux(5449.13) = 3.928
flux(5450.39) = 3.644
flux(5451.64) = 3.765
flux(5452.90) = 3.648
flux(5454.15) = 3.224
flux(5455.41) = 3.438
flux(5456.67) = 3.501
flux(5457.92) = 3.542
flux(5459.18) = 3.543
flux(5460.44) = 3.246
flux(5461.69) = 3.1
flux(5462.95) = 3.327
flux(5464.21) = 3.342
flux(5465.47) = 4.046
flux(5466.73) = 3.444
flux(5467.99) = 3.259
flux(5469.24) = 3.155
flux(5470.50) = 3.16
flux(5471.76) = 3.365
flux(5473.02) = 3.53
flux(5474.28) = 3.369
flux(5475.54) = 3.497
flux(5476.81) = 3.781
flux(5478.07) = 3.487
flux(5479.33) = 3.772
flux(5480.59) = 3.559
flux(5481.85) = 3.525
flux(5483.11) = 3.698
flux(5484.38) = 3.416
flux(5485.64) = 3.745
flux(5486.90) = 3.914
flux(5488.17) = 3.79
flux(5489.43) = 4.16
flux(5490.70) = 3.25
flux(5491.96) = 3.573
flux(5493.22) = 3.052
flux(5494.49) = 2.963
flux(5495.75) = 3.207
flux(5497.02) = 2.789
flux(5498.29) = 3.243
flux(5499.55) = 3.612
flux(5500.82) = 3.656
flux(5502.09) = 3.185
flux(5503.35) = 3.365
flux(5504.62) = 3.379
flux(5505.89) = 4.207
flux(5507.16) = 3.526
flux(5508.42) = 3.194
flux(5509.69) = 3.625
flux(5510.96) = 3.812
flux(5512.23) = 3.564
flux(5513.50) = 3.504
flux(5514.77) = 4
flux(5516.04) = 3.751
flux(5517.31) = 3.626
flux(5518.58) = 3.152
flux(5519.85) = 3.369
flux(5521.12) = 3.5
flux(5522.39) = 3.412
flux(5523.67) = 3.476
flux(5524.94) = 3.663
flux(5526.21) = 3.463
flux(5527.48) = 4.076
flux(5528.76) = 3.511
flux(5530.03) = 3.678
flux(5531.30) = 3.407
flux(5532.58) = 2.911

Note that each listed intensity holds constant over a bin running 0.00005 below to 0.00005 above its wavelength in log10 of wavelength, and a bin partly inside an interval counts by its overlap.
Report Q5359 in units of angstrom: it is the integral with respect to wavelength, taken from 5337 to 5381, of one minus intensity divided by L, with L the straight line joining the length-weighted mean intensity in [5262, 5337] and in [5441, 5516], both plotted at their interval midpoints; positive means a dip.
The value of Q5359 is 5.79 angstrom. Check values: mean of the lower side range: 5.79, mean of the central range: 4.38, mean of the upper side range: 3.51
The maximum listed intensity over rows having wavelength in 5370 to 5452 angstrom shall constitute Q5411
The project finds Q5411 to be 4.4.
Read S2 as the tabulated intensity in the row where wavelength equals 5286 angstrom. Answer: 5.144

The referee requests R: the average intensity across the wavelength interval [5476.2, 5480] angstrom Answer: 3.68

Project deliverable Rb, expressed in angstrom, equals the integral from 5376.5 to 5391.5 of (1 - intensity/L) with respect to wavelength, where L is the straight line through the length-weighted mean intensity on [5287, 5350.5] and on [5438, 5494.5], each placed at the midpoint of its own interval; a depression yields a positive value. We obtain 2.5 angstrom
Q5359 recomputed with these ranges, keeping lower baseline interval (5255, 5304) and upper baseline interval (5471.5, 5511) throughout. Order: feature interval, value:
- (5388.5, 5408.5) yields 3.1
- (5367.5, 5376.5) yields 1.4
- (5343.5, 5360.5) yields 1.1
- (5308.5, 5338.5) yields -4.3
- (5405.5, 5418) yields 2.0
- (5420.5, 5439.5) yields 2.1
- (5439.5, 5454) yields 1.0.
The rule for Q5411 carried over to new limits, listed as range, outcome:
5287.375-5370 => 7.065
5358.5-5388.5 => 4.938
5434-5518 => 4.246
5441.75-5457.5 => 3.928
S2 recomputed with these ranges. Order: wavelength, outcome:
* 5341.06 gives 4.645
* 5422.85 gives 3.65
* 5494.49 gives 2.963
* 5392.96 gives 3.73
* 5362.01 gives 4.569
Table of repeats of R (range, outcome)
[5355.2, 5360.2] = 4.27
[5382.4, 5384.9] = 4.29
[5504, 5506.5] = 3.79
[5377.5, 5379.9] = 3.99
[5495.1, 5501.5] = 3.3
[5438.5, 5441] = 3.73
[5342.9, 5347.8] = 4.68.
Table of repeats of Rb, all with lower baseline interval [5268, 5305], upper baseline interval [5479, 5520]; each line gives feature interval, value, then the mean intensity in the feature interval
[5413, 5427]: 2.1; 3.68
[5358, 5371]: 1.8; 4.18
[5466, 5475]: 1.1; 3.34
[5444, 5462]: 2.3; 3.48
